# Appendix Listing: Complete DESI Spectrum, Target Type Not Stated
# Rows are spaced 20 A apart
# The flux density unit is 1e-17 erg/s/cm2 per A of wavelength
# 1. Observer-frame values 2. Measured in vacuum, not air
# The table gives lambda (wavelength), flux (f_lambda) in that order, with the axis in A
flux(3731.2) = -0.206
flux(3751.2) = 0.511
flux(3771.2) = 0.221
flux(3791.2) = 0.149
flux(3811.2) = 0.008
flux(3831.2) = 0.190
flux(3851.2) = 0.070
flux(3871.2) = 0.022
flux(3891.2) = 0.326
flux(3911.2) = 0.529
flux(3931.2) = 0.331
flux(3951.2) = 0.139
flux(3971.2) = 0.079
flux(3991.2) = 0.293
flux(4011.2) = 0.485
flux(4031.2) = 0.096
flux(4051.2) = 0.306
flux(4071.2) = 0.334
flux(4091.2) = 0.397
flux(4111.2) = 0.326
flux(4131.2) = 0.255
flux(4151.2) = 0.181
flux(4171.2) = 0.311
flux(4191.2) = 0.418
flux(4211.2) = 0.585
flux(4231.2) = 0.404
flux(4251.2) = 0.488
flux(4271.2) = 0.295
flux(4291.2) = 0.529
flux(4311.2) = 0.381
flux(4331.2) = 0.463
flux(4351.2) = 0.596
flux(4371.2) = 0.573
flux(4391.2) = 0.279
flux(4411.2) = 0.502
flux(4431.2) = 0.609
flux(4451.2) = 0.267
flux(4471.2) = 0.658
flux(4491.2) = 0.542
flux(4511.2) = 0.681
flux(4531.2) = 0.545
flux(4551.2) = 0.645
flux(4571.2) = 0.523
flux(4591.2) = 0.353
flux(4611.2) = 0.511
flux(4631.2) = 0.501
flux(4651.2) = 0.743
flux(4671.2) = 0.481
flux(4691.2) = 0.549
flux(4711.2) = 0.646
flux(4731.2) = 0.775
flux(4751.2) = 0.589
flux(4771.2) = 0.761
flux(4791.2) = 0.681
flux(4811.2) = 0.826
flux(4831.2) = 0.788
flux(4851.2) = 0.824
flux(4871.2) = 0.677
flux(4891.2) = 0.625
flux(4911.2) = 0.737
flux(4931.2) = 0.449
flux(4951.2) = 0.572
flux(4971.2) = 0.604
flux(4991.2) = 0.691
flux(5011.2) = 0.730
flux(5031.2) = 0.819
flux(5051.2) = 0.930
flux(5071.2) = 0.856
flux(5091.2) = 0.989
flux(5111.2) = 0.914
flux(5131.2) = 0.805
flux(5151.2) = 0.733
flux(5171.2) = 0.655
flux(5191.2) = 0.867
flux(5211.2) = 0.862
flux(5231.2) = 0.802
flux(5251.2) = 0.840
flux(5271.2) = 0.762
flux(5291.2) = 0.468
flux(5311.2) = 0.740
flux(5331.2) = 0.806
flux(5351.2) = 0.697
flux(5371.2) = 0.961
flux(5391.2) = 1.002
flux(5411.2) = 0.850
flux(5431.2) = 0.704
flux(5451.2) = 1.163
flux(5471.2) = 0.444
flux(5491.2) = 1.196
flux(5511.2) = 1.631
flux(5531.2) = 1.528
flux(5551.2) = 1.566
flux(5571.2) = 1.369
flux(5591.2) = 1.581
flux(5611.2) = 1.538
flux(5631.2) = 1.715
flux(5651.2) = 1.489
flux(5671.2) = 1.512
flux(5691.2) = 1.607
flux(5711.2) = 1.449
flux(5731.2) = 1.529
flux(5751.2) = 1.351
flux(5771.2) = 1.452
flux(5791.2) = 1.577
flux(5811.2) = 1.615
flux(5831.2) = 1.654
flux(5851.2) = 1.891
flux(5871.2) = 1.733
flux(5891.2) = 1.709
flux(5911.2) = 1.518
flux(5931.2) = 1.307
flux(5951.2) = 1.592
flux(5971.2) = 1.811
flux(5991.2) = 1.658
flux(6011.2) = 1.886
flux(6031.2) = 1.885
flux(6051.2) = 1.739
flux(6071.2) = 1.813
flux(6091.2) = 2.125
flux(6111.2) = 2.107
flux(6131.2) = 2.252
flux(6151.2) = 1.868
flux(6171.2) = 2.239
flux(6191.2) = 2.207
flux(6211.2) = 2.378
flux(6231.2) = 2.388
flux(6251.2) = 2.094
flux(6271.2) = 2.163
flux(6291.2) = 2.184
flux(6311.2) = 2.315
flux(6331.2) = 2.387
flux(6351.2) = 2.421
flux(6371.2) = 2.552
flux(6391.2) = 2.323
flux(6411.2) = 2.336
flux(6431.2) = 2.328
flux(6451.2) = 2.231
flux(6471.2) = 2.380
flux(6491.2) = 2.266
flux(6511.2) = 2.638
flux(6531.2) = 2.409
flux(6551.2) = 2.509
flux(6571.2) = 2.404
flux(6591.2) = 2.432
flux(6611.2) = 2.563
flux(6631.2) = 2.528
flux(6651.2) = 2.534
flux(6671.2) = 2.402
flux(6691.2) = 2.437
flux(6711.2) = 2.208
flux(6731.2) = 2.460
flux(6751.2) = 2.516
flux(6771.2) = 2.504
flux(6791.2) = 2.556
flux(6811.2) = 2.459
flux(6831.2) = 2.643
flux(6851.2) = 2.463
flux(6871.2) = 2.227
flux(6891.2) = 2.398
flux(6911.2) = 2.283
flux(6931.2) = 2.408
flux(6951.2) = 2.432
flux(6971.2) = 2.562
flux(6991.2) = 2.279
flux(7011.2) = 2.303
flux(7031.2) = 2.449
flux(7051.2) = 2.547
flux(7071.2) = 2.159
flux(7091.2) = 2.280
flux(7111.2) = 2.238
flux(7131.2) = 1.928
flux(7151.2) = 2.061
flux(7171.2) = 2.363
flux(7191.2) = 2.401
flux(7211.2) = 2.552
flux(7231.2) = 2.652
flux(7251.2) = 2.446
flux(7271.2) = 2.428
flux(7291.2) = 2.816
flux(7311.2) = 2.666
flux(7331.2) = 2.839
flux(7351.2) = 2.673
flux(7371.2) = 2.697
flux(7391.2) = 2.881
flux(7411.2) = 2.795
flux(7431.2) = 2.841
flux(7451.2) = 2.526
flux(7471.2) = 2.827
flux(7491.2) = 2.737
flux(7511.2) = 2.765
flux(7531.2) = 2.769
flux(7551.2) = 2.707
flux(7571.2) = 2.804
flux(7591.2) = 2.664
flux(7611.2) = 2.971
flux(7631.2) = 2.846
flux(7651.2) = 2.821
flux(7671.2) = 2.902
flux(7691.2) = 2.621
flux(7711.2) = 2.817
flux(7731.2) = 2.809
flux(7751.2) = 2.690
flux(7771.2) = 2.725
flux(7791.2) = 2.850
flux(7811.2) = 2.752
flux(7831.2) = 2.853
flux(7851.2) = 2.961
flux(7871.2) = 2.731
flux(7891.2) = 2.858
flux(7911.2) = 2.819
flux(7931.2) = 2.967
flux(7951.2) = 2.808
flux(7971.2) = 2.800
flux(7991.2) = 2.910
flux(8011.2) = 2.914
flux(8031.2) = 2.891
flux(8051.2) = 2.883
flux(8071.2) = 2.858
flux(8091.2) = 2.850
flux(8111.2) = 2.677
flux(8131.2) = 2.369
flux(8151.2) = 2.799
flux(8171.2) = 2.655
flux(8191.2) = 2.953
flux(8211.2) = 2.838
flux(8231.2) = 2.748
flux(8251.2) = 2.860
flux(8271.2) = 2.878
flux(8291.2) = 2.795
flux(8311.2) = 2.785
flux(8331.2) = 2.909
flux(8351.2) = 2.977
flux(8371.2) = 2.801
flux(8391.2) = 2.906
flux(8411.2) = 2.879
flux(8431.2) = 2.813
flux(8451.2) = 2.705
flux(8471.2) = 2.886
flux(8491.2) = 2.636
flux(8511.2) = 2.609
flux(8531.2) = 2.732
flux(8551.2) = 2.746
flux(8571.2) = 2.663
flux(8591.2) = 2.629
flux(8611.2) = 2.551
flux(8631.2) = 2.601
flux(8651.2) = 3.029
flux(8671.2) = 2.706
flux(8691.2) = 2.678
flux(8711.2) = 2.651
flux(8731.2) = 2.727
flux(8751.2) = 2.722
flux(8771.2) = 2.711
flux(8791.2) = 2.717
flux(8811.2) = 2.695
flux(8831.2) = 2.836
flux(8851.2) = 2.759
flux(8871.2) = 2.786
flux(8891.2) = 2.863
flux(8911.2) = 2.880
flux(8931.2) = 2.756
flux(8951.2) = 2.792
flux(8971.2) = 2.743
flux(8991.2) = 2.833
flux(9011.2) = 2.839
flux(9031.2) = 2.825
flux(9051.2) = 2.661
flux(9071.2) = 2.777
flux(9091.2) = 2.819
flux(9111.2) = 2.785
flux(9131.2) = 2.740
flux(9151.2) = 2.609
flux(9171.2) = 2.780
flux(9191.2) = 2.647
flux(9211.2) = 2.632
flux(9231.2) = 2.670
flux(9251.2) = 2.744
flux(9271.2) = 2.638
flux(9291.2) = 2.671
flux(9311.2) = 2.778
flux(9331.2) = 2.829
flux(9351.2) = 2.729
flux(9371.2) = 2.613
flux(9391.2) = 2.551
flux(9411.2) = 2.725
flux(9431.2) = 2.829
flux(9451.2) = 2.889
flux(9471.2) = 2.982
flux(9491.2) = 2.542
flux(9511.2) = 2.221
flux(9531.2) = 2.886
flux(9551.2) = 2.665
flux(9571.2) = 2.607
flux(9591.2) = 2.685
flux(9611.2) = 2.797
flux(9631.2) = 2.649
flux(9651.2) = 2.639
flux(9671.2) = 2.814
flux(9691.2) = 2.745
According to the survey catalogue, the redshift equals 0.379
